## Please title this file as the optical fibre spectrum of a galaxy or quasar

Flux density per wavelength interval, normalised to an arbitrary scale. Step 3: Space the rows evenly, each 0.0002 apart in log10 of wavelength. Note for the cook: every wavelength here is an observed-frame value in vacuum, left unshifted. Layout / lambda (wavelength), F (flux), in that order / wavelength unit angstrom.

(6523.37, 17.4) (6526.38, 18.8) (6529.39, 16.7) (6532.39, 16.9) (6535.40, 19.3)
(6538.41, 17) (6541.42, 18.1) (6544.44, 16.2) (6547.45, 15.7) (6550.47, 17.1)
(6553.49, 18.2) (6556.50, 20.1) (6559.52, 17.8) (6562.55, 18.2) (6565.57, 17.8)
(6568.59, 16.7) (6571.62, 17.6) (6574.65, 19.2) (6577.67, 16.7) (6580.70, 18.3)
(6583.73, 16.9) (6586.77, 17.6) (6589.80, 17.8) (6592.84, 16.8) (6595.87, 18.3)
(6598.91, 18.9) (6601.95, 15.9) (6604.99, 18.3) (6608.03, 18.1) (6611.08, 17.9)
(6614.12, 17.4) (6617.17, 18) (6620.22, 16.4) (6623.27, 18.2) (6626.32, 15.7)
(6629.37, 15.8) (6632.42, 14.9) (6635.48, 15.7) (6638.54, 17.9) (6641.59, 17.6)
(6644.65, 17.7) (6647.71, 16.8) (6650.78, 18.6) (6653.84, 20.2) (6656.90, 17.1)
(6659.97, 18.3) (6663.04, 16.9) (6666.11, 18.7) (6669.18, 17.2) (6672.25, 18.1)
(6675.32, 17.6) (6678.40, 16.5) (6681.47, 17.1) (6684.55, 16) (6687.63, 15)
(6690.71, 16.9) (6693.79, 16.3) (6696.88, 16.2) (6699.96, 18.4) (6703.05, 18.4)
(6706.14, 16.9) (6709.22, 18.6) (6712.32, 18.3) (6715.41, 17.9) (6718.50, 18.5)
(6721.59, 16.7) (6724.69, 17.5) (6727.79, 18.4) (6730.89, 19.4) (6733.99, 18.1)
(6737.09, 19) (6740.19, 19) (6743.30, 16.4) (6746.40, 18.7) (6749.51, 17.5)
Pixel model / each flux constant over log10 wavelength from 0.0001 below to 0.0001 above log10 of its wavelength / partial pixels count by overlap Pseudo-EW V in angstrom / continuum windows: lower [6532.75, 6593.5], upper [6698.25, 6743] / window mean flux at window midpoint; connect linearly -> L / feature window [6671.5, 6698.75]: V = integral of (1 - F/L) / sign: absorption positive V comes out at 2.17 angstrom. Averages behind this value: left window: 17.7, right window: 18.2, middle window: 16.6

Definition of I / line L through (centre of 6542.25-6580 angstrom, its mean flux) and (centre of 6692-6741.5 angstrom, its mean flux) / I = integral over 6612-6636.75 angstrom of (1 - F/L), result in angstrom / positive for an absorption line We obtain 1.7 angstrom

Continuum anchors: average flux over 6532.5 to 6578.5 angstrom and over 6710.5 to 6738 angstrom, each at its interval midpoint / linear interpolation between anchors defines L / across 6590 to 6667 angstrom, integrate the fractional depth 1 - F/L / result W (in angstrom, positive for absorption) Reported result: 2.0 angstrom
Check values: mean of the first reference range 17.7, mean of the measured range 17.4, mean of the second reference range 18.2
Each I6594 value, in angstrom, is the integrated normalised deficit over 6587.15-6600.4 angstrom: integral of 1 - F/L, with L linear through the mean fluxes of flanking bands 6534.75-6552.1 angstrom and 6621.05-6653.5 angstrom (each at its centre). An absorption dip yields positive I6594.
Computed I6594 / -0.7 angstrom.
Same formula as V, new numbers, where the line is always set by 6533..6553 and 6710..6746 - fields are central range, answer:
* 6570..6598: -0.4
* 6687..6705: 1.0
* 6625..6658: 1.2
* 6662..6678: 0.2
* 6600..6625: 0.1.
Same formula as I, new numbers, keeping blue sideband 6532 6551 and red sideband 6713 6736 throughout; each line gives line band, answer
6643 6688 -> 0.7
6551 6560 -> -0.7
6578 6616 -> -0.4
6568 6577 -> -0.3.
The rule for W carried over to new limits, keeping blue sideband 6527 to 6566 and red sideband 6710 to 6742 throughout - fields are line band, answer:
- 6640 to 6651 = 0.3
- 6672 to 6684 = 0.6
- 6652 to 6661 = -0.3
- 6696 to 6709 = 0.4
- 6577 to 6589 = 0.2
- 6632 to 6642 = 0.8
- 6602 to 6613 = 0.0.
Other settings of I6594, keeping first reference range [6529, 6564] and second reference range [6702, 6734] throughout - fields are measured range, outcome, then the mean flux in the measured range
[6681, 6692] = 1.1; 16.1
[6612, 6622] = 0.3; 17.3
